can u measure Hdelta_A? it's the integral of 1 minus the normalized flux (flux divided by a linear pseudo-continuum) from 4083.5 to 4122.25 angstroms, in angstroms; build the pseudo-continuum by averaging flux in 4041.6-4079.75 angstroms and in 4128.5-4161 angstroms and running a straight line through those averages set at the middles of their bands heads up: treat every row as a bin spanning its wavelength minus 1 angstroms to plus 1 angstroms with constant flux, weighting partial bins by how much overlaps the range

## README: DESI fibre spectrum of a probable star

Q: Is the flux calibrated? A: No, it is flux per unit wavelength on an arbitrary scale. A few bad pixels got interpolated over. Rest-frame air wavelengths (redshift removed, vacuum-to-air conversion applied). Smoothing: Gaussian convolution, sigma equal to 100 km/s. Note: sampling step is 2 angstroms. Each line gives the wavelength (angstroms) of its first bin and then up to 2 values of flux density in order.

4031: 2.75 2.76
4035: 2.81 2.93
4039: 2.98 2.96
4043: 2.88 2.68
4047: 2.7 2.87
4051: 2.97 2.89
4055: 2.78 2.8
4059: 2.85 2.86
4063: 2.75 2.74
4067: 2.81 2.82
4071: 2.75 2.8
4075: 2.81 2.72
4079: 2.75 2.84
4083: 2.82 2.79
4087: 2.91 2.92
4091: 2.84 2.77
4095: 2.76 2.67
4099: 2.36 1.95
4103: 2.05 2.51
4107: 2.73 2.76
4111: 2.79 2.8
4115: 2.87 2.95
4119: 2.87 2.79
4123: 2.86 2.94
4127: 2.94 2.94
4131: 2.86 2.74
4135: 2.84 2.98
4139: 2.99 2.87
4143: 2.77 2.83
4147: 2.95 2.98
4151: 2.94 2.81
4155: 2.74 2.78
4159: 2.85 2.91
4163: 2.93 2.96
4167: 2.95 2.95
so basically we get 2.0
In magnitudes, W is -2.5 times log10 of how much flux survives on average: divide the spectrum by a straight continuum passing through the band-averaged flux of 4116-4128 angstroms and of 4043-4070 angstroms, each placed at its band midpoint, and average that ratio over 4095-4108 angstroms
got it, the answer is 0.19 mag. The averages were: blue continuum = 2.81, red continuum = 2.89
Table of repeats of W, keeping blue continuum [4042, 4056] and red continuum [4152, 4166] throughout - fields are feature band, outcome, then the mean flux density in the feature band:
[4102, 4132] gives 0.025 mag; 2.78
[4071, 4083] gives 0.018 mag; 2.78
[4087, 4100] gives 0.040 mag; 2.73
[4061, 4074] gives 0.017 mag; 2.78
